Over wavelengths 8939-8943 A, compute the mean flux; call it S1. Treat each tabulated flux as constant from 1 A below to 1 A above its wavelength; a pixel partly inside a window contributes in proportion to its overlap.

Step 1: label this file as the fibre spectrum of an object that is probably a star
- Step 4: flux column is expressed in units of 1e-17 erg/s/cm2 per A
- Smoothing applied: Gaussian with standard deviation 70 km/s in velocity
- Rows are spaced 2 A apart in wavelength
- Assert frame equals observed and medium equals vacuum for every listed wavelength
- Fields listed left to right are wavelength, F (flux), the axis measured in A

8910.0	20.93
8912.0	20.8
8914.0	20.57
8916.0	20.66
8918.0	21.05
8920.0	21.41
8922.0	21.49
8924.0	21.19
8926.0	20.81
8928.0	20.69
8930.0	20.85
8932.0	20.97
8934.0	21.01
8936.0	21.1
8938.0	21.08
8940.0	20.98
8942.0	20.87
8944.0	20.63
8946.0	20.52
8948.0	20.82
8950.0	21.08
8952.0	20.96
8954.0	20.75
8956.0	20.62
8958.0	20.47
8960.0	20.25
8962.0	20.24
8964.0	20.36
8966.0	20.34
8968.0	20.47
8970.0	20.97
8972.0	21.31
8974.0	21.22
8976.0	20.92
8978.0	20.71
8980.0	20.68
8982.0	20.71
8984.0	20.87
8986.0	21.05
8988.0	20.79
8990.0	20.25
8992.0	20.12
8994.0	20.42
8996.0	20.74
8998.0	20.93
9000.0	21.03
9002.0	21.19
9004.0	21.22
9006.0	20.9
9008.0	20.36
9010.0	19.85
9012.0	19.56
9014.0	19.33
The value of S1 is 20.9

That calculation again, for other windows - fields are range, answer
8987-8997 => 20.5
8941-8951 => 20.8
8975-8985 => 20.8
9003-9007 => 21.1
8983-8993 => 20.6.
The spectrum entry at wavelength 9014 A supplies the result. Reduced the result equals 19.33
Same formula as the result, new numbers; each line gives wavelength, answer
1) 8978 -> 20.71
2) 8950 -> 21.08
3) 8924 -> 21.19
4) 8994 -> 20.42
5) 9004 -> 21.22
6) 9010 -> 19.85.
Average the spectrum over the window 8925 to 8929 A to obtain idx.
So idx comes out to 20.8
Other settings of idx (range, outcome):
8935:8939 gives 21.1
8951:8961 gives 20.6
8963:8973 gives 20.7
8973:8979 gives 20.9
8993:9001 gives 20.8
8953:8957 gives 20.7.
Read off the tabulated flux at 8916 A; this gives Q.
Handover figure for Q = 20.66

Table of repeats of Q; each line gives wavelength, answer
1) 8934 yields 21.01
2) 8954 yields 20.75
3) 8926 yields 20.81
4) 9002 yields 21.19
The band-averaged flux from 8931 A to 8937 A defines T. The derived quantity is 21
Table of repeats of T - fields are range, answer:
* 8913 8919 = 20.8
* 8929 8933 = 20.9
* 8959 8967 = 20.3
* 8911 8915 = 20.7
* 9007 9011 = 20.1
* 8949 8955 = 20.9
